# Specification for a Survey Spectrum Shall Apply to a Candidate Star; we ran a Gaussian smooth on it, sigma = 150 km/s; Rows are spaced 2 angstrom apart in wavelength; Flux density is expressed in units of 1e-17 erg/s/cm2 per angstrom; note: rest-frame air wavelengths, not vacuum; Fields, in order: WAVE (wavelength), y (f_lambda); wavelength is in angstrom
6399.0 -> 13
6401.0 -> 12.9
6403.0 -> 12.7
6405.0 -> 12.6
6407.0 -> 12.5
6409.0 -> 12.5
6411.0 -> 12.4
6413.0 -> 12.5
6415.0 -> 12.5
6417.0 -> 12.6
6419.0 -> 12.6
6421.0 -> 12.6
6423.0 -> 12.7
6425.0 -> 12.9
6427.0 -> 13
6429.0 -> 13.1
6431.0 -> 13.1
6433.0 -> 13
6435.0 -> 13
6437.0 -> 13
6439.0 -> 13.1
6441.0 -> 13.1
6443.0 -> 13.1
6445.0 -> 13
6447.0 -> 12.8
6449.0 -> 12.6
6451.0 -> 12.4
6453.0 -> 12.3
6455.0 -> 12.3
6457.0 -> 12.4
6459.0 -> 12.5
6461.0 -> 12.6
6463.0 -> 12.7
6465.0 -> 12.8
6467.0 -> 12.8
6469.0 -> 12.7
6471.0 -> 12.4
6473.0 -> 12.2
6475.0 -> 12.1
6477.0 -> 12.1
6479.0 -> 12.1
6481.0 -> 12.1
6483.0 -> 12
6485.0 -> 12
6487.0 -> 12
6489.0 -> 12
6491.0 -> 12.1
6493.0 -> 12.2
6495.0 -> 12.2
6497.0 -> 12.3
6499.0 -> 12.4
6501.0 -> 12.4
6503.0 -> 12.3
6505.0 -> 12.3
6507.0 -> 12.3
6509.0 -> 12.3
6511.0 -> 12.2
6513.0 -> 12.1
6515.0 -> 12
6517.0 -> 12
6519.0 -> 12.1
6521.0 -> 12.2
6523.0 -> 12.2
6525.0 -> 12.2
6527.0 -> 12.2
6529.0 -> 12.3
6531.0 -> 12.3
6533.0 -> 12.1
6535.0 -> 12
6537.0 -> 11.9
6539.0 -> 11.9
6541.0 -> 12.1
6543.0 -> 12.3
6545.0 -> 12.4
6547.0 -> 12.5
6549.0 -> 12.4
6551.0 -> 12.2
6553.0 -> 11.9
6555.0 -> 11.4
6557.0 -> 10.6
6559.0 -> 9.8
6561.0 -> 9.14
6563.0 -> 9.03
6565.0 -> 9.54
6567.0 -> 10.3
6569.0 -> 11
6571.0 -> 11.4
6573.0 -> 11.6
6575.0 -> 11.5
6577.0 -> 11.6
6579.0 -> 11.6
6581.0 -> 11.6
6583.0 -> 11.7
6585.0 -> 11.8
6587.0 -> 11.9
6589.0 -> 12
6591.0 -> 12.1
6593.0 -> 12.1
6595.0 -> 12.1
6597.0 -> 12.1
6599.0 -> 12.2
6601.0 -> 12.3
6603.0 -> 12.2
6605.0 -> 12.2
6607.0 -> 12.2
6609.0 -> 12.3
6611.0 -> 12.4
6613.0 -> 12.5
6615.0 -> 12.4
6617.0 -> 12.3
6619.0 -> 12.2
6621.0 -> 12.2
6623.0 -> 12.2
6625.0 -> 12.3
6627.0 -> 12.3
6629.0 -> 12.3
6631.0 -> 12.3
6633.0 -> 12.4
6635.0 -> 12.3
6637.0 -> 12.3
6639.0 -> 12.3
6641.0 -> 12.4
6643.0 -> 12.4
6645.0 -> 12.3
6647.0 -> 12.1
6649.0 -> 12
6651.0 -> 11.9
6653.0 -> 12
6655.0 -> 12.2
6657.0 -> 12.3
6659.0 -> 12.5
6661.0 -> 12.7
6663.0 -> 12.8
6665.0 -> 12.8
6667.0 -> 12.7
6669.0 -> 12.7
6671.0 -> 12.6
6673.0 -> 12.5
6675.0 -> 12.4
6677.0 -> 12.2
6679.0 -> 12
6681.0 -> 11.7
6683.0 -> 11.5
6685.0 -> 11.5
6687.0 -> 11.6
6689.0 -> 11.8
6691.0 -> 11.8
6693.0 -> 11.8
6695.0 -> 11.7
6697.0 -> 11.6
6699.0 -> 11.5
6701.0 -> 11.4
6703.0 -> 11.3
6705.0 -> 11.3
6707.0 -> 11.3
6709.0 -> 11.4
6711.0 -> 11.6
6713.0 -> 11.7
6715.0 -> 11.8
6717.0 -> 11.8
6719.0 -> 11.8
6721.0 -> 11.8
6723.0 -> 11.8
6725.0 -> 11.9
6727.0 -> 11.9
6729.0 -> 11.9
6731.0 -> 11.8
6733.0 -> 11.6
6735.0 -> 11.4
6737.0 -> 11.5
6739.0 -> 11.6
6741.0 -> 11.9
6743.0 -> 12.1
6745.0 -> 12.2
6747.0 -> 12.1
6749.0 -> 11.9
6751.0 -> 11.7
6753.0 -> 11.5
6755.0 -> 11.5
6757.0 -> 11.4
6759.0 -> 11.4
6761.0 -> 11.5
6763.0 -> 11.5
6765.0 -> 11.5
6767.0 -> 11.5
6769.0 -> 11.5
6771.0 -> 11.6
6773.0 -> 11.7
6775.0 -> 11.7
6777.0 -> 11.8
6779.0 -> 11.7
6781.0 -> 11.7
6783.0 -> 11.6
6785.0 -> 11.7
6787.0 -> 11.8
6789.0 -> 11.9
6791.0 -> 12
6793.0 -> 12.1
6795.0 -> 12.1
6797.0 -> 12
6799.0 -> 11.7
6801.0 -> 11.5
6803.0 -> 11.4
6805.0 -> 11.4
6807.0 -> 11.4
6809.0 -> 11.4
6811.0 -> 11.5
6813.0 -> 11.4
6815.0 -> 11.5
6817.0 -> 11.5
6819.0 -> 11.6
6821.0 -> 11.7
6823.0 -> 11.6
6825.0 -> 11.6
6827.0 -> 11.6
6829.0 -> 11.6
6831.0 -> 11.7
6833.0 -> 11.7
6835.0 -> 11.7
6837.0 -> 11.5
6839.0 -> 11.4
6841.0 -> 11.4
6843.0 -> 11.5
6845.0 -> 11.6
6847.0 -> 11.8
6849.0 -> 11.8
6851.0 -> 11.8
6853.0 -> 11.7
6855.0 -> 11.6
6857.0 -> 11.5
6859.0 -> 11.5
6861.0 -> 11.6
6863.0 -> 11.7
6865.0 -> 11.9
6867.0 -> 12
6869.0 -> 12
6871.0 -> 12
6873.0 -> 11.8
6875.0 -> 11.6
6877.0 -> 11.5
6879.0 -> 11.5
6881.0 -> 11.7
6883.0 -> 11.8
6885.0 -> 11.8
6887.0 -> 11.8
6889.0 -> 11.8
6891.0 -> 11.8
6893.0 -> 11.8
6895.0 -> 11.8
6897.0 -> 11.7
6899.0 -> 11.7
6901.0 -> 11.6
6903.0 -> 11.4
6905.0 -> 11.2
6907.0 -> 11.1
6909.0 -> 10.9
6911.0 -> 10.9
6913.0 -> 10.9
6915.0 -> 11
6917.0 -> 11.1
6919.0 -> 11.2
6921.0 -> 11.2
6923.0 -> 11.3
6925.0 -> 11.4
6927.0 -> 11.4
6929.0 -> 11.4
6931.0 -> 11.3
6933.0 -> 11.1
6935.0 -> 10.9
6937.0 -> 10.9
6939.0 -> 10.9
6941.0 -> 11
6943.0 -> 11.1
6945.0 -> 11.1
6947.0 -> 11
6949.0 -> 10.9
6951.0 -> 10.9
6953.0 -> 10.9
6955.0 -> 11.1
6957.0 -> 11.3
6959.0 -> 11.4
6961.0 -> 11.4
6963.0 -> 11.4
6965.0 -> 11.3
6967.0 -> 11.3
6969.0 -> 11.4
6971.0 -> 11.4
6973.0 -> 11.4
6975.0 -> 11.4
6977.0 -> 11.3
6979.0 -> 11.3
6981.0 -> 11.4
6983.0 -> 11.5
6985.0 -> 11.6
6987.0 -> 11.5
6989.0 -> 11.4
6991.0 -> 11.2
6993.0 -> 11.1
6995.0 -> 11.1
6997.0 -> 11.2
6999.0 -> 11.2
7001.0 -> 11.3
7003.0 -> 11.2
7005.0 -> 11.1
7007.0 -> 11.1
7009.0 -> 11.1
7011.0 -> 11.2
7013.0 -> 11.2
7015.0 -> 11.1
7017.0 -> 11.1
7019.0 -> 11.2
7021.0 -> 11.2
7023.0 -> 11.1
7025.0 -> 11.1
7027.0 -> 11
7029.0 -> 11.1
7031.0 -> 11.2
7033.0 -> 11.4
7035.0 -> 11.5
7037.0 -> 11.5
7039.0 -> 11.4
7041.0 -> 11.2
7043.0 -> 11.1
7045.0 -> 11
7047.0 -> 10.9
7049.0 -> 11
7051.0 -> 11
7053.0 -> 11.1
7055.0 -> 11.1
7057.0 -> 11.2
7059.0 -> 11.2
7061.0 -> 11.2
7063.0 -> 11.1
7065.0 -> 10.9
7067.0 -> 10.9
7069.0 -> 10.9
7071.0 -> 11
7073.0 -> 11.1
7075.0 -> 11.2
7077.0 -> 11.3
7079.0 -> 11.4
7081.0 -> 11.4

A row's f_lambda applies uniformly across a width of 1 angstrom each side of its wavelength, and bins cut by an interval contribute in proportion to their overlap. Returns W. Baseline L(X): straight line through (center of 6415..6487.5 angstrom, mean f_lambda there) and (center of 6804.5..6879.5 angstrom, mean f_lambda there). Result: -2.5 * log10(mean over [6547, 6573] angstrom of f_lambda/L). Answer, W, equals 0.14 mag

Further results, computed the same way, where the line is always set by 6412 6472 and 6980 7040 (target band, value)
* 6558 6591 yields 0.129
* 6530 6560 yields 0.055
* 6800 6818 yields 0.031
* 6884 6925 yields 0.012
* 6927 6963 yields 0.029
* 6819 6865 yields 0.006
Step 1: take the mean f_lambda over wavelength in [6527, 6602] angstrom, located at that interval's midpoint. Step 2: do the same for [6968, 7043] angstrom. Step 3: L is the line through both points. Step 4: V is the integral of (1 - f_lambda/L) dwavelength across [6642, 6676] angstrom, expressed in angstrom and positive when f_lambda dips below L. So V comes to -2.6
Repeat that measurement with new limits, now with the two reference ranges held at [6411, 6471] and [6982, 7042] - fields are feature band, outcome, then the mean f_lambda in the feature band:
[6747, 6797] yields 0.7 angstrom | 11.7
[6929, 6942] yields 0.4 angstrom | 11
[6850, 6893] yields -0.5 angstrom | 11.7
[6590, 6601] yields 0.2 angstrom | 12.1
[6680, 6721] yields 1.6 angstrom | 11.6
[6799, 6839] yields 0.7 angstrom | 11.5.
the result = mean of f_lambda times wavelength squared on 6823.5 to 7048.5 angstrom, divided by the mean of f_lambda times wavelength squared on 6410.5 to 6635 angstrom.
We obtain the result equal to 1.1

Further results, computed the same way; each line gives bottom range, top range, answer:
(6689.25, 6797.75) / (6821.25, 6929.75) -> 1.03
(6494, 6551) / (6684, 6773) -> 1.02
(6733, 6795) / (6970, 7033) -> 1.03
